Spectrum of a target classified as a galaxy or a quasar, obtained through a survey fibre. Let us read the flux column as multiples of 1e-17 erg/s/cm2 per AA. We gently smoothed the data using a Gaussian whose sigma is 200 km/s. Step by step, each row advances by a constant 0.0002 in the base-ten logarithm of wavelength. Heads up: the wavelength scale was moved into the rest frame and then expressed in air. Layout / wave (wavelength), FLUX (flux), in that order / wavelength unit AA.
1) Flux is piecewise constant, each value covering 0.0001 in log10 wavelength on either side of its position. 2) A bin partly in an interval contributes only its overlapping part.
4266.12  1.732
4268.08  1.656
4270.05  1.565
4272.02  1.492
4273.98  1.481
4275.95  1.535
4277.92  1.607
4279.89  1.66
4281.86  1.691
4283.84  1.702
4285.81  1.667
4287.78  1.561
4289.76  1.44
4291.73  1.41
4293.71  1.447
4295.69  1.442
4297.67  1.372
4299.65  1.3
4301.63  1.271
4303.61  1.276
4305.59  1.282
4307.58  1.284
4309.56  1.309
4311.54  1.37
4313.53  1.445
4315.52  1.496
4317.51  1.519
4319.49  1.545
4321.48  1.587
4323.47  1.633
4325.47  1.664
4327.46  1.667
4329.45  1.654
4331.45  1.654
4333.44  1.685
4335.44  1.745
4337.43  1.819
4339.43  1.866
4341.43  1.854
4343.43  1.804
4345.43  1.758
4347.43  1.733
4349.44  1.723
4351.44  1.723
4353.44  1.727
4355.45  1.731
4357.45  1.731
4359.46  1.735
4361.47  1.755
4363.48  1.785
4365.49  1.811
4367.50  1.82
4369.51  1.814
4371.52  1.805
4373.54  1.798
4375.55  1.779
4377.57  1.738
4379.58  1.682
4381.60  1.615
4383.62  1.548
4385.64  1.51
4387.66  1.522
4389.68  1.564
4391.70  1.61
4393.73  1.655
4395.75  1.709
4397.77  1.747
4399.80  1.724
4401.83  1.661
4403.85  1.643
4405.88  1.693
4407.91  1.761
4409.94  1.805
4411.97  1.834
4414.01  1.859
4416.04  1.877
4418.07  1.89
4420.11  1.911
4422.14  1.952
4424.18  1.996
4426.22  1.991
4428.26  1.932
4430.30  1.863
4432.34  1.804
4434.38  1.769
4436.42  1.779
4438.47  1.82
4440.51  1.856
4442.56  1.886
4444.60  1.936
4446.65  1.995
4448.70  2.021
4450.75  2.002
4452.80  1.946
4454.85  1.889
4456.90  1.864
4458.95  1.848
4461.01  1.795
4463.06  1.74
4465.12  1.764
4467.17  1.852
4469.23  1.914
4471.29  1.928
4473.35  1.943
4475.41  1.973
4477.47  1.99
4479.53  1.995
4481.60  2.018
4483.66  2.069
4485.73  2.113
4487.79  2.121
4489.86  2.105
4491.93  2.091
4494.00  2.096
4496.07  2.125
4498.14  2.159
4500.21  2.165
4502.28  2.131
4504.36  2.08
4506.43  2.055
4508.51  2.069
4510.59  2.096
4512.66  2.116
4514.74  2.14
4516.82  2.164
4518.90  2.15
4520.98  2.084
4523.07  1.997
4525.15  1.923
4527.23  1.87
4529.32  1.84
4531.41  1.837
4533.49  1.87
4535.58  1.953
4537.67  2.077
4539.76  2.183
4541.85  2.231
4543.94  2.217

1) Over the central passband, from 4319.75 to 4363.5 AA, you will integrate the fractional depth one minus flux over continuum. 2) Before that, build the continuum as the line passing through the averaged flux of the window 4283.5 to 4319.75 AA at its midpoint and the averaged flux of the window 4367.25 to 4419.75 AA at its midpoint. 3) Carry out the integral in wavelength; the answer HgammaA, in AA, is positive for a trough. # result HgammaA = -4.9 AA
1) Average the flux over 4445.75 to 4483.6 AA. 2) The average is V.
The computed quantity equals 1.92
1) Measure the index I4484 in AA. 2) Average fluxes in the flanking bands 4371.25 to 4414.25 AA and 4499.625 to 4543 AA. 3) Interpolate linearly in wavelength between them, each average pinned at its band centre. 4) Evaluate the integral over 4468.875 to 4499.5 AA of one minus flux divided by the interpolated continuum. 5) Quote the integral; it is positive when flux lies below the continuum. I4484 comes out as -1.6 AA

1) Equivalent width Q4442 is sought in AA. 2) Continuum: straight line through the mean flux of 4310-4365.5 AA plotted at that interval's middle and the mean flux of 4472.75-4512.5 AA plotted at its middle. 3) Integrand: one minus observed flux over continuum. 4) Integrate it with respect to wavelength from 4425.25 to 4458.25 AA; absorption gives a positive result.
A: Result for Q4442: 0.8 AA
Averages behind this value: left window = 1.68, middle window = 1.9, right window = 2.08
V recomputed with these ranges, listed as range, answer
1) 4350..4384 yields 1.74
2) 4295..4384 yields 1.63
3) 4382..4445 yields 1.77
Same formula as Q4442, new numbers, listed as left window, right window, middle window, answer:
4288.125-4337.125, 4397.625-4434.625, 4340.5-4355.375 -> -1.44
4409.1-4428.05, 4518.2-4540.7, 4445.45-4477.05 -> 0.51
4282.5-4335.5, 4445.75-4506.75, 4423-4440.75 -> -0.09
